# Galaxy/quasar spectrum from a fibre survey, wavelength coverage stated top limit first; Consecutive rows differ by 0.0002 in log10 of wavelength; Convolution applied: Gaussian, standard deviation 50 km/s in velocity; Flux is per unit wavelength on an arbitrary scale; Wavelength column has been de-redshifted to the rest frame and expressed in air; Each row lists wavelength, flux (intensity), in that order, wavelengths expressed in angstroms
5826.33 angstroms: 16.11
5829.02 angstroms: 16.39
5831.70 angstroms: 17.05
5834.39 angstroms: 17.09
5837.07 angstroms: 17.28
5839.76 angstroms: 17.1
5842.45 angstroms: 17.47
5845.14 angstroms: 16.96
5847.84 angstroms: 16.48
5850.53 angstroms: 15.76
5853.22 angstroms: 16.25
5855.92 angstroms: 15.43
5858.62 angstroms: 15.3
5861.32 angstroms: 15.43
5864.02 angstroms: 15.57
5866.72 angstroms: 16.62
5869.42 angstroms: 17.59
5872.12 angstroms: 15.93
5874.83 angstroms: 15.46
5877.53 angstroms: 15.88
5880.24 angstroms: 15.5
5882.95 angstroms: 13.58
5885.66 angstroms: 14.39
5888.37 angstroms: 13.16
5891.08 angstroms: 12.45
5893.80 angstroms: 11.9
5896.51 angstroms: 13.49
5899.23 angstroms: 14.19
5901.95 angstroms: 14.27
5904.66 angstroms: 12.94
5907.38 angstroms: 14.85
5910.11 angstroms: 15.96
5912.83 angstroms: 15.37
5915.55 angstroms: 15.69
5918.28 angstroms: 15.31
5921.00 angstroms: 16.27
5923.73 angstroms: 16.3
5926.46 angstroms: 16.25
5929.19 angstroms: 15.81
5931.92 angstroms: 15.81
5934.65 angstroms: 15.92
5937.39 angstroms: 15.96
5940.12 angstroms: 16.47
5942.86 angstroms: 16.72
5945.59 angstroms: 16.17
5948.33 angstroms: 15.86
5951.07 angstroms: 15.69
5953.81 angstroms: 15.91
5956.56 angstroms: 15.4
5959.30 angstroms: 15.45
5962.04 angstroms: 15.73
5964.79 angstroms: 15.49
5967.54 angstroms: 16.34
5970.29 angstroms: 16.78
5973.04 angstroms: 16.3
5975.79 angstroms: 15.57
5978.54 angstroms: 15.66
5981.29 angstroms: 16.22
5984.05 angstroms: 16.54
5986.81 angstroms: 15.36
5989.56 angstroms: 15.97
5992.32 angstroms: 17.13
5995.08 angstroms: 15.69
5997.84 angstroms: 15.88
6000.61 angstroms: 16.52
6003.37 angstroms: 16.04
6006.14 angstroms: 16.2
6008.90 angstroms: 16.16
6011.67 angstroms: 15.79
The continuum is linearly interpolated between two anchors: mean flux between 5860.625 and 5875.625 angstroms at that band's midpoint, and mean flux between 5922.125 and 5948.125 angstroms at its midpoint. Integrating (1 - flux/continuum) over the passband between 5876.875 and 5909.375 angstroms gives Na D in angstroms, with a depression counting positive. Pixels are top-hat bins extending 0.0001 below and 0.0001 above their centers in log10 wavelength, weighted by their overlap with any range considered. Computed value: 4.6 angstroms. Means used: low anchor 16.2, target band 13.9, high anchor 16.1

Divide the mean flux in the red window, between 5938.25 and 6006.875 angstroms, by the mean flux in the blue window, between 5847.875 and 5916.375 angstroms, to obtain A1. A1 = 1.07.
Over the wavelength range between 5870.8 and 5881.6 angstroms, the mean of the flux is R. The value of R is 15.7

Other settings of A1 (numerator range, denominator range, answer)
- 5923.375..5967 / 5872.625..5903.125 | 1.13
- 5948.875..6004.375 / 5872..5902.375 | 1.13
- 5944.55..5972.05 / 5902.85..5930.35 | 1.03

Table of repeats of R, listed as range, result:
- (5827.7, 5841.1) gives 17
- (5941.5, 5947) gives 16.5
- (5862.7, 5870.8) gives 16.6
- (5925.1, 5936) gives 16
